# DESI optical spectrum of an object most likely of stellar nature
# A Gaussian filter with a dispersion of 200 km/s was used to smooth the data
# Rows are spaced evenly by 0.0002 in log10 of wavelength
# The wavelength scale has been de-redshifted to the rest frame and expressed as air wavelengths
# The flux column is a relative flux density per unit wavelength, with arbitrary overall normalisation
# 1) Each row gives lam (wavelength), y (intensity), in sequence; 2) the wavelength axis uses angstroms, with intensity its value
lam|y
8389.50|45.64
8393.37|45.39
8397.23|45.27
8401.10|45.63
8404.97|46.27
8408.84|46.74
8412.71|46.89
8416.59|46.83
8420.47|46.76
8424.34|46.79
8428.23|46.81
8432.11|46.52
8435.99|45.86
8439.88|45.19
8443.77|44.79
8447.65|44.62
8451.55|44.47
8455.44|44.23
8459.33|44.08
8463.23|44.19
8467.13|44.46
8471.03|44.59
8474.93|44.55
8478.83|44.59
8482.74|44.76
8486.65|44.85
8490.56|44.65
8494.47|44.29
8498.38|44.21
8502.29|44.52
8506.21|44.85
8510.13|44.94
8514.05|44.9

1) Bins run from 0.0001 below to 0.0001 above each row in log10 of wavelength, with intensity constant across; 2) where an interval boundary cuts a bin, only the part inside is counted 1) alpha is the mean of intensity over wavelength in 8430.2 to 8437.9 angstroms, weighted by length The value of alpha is 46.2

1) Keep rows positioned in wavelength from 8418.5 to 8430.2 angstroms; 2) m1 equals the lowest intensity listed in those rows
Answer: 46.76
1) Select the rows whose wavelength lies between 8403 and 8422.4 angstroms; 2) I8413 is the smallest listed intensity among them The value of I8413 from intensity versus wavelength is 46.27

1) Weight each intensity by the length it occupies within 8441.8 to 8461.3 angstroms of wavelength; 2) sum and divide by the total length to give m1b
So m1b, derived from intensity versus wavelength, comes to 44.4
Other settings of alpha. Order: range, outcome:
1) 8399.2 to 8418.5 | 46.5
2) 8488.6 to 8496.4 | 44.5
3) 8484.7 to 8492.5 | 44.7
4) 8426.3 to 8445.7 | 45.8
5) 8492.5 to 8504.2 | 44.4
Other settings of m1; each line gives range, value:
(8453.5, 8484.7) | 44.08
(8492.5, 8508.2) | 44.21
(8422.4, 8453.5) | 44.47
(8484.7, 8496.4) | 44.29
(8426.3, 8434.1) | 46.52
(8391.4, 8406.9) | 45.27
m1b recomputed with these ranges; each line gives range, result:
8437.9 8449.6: 44.9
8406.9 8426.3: 46.8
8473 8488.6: 44.7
